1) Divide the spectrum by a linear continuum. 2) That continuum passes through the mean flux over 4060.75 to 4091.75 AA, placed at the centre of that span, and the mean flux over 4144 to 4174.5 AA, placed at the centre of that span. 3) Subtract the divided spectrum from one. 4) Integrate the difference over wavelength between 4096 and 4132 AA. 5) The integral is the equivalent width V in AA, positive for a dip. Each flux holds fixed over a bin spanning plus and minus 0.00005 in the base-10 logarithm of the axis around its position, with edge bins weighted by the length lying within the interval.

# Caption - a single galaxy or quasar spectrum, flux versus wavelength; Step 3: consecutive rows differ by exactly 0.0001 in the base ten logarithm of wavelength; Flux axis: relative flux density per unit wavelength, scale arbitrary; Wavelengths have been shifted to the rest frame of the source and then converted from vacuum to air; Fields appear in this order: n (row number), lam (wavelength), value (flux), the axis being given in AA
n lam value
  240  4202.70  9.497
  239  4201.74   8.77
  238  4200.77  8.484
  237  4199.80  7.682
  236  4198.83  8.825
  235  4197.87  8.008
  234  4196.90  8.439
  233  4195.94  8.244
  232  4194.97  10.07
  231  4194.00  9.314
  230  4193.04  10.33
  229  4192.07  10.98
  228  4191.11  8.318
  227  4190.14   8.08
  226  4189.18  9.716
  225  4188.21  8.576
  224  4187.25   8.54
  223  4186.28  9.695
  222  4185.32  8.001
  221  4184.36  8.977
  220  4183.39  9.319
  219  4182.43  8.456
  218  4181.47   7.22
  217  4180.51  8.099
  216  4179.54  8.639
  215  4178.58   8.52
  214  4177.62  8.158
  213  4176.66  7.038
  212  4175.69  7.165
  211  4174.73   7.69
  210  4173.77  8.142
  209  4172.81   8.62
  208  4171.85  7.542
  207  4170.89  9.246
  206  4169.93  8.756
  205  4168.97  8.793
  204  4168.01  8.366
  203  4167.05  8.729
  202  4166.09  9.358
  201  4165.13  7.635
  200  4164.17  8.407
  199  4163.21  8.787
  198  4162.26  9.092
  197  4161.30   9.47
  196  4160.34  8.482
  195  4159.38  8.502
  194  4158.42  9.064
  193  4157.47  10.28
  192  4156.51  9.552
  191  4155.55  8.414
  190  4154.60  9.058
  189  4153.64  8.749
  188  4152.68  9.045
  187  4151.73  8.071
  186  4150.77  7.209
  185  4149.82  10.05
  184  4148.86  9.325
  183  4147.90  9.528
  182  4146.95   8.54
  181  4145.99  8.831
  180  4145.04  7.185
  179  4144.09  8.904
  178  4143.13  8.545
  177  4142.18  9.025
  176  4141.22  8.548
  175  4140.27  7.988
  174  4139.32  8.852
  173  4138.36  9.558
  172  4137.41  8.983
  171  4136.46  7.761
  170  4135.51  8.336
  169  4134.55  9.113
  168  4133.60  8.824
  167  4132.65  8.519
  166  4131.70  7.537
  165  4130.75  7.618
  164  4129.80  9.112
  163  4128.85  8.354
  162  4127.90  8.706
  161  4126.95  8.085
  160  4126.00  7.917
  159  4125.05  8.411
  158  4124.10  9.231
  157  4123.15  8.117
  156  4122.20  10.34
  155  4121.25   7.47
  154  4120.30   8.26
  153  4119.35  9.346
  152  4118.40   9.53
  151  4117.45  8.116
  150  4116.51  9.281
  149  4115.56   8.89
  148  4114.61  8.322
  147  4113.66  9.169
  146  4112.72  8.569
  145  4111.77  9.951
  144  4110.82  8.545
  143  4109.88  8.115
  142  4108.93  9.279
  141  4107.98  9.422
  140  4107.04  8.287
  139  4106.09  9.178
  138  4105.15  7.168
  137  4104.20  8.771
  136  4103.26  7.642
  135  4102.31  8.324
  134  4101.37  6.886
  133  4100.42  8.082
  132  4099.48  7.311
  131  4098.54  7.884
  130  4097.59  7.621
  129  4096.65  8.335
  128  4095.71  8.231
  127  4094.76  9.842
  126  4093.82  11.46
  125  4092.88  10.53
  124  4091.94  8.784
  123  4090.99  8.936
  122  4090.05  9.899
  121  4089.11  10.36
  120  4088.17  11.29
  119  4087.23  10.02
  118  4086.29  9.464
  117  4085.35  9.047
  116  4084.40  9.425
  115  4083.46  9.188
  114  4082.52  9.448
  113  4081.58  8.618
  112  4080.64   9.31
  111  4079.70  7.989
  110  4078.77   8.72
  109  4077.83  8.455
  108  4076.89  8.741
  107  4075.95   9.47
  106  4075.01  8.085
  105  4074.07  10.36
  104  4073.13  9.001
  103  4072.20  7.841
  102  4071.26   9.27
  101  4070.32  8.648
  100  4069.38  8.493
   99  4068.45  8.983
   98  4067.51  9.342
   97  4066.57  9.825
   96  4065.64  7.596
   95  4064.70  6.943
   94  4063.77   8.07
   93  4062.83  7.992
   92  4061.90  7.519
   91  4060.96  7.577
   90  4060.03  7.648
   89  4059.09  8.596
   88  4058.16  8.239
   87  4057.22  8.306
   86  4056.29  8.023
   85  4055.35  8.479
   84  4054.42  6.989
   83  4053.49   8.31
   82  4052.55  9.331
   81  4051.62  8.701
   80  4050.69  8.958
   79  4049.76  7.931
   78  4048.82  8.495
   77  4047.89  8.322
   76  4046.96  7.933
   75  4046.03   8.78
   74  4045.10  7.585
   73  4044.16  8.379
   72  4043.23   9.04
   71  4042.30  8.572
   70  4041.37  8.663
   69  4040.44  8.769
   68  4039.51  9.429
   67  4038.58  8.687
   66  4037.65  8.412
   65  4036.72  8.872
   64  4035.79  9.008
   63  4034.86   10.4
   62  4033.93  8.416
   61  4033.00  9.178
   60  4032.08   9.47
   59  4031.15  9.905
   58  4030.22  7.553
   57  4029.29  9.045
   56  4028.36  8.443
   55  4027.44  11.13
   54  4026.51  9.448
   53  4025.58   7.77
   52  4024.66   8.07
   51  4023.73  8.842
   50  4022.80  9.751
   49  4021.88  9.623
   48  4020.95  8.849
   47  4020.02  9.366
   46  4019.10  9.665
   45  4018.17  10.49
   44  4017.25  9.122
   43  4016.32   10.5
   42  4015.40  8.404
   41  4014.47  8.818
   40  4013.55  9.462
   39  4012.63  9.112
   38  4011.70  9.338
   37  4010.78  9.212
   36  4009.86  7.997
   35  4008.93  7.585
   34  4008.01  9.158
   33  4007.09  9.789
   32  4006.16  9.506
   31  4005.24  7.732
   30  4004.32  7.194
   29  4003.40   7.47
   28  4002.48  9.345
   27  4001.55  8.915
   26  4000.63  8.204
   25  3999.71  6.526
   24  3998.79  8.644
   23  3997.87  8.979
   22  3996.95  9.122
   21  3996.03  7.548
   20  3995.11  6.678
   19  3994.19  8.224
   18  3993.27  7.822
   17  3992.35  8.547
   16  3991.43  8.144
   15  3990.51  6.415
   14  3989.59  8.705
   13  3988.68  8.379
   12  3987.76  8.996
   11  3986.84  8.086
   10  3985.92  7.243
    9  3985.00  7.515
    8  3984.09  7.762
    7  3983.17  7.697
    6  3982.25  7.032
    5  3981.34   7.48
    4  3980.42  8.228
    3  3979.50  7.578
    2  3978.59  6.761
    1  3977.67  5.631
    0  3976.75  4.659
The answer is 1.5 AA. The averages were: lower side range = 8.92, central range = 8.46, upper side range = 8.73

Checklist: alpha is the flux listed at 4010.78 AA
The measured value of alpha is 9.212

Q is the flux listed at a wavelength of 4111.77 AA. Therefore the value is 9.951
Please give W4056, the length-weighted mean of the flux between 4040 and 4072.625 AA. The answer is 8.35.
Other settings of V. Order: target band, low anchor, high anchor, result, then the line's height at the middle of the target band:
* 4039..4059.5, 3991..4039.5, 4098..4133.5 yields 0.6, 8.7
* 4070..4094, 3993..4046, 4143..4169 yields -1.4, 8.79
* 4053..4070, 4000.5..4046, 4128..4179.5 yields 1.3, 8.83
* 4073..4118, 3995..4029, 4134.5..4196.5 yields -0.8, 8.76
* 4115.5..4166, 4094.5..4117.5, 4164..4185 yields -1.9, 8.37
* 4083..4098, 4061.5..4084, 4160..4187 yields -1.6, 8.63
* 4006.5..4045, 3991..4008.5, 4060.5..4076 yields -3.1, 8.37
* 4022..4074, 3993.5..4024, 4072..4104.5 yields 1.4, 8.86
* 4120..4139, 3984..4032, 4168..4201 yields 0.2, 8.59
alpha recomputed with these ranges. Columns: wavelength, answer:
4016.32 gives 10.5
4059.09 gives 8.596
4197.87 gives 8.008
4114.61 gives 8.322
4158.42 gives 9.064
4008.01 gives 9.158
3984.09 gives 7.762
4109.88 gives 8.115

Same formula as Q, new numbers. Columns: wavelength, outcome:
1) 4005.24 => 7.732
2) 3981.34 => 7.48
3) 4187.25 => 8.54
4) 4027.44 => 11.13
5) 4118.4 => 9.53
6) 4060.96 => 7.577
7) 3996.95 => 9.122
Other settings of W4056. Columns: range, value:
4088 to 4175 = 8.71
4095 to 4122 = 8.46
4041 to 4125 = 8.69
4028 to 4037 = 9.04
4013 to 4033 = 9.23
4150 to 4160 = 8.83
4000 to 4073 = 8.7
